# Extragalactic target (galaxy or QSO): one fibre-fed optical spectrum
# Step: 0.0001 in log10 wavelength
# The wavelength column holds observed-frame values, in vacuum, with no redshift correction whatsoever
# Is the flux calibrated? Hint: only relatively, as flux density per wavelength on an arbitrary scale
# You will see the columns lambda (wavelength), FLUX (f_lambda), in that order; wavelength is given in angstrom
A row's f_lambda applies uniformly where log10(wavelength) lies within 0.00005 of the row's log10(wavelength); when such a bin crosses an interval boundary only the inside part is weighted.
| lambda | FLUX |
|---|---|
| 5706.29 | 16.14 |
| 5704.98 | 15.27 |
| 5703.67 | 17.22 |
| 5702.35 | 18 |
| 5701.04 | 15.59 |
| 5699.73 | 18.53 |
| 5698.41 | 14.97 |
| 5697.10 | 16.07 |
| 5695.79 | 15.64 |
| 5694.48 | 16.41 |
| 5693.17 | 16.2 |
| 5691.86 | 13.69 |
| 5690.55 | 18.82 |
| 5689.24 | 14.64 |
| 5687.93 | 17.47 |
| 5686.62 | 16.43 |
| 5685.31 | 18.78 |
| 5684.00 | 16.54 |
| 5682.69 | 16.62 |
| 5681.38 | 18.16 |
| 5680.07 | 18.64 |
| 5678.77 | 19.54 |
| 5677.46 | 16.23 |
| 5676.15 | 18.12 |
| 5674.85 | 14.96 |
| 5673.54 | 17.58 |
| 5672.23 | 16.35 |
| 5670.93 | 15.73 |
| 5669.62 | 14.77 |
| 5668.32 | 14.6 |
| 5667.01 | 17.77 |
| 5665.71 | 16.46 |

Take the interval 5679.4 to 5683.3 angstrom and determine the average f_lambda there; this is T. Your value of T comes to 17.8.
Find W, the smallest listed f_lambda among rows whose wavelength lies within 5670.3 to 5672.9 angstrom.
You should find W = 15.73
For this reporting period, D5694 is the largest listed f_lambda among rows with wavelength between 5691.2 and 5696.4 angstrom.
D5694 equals 16.41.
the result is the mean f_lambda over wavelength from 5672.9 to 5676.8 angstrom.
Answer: 16.9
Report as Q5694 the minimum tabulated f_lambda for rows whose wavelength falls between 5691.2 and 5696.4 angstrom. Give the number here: 13.69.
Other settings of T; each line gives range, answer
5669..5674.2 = 16.1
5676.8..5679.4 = 17.8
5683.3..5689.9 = 16.8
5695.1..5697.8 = 15.9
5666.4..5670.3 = 15.7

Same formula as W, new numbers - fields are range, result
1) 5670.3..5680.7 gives 14.96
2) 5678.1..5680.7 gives 18.64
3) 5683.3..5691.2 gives 14.64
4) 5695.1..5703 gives 14.97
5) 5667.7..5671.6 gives 14.6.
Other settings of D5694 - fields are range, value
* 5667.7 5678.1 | 18.12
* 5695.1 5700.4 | 18.53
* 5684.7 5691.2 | 18.82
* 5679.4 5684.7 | 18.64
